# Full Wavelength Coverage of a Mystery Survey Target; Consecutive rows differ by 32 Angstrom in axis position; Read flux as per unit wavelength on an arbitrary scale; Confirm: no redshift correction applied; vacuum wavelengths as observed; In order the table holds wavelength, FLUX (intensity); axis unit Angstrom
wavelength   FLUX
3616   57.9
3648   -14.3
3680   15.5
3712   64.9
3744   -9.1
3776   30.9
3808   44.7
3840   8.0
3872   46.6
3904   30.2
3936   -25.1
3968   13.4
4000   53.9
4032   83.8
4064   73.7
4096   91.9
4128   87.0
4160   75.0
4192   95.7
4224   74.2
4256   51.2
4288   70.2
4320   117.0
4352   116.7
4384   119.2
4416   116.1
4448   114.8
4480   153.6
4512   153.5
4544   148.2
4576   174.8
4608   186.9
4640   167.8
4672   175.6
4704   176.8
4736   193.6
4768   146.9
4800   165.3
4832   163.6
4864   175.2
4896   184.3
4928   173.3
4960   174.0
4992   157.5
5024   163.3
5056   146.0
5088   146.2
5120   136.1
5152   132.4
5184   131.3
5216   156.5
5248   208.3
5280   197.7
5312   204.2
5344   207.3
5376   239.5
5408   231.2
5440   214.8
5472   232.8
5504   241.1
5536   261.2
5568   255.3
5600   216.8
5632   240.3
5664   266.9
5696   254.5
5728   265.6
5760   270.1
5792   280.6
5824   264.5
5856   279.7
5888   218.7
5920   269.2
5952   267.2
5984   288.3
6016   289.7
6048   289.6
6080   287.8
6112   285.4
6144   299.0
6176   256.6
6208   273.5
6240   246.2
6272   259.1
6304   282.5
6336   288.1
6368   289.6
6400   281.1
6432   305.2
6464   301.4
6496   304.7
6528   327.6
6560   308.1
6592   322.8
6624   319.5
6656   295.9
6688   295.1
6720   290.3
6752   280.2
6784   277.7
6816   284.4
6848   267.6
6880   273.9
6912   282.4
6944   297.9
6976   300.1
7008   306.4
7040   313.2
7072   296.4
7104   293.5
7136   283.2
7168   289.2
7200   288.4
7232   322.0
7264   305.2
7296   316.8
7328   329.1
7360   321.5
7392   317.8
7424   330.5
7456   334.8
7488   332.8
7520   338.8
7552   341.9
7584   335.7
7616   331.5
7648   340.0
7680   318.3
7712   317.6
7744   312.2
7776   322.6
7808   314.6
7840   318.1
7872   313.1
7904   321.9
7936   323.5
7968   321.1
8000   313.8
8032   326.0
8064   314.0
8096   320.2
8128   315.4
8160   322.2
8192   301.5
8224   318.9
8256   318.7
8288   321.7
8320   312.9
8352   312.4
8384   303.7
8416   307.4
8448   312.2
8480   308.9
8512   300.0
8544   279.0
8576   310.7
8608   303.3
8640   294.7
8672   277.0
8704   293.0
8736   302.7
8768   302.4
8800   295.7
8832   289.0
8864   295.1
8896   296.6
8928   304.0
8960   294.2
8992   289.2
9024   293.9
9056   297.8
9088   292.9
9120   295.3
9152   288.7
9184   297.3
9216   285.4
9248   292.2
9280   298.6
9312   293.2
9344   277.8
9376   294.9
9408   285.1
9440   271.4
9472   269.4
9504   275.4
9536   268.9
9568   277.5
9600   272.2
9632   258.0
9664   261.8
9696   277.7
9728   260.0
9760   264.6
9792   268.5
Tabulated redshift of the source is 0.00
